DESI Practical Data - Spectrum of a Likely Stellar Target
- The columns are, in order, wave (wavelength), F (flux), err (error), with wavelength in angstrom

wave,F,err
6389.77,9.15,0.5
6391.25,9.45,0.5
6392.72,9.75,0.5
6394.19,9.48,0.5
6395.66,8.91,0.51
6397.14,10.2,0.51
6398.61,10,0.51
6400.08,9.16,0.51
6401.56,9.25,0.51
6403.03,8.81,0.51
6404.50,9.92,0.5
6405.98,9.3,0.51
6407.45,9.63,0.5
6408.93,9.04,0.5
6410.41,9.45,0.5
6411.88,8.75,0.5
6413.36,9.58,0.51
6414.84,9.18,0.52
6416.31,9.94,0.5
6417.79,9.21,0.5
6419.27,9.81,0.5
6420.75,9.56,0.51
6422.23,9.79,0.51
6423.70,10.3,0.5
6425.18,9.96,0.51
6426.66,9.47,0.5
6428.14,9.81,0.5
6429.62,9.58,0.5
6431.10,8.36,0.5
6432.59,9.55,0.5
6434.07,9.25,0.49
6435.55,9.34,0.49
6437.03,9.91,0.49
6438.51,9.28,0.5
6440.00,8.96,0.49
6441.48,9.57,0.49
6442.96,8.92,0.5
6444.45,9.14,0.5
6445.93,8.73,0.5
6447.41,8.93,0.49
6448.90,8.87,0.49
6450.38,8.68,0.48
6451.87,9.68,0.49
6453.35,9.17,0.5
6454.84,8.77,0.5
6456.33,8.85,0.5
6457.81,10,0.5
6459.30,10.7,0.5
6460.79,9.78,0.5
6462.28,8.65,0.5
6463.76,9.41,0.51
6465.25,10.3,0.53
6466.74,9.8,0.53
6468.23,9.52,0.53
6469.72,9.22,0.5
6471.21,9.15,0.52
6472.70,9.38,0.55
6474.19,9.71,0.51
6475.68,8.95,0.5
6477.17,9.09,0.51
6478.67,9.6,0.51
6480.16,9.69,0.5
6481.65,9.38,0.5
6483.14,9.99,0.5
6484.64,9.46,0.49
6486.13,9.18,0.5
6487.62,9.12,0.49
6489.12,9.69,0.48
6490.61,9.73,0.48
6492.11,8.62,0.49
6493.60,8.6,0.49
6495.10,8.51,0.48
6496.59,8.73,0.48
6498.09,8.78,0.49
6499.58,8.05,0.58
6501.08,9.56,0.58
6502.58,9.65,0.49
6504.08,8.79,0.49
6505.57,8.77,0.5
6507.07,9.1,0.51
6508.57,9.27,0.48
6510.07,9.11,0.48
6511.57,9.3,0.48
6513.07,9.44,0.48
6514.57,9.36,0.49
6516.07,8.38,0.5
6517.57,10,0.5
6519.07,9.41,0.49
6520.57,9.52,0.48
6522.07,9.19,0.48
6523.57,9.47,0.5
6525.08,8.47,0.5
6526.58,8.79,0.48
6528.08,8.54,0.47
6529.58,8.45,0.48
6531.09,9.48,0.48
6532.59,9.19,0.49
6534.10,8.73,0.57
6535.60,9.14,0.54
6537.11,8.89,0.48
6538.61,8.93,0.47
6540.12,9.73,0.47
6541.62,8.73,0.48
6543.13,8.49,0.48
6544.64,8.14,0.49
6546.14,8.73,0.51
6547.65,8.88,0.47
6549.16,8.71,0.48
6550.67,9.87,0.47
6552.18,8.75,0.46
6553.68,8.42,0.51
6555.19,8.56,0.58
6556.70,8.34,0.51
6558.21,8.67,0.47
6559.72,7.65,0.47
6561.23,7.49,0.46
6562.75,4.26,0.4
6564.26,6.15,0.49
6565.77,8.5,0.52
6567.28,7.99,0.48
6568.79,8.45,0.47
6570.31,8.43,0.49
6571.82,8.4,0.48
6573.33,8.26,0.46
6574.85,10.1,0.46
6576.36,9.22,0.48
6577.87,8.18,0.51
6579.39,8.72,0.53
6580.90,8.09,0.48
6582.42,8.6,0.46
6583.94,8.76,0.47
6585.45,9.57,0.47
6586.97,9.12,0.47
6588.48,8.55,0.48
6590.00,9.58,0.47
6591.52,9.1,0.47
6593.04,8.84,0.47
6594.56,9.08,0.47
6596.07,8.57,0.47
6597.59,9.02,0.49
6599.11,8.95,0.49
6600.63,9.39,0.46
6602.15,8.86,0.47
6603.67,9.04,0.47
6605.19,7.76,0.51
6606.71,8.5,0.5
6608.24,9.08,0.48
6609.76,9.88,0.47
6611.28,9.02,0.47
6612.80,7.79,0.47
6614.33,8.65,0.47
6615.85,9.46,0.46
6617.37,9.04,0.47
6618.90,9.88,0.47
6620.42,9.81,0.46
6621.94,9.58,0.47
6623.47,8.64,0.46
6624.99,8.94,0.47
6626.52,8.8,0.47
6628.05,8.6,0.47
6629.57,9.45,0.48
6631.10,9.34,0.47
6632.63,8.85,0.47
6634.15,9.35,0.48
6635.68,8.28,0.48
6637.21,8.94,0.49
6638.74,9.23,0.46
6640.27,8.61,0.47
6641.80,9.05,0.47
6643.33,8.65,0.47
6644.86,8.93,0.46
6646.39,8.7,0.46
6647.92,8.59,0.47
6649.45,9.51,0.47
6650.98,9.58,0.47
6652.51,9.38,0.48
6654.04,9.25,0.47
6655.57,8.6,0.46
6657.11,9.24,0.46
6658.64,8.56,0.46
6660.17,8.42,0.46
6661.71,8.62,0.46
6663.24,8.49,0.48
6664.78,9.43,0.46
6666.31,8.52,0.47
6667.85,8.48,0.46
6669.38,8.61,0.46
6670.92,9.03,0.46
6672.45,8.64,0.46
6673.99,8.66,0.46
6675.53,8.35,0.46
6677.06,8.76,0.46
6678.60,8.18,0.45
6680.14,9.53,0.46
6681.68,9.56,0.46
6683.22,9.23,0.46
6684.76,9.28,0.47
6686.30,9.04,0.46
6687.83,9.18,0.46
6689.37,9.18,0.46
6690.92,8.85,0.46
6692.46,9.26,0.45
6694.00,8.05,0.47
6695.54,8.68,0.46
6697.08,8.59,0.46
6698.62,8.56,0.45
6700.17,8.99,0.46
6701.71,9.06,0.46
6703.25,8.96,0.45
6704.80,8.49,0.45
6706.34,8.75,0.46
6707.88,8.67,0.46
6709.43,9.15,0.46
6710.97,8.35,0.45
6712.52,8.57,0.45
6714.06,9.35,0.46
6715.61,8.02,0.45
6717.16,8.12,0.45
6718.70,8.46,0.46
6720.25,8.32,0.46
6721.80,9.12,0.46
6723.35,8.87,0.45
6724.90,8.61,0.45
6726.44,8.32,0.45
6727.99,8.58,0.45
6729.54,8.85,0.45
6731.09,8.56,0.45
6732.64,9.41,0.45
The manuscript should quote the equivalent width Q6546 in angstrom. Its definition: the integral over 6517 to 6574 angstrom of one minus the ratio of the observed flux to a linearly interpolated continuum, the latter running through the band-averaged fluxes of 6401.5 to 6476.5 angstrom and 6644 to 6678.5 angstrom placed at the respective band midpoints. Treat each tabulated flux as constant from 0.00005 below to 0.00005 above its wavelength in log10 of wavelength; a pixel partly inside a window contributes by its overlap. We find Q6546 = 3.5 angstrom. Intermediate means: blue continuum 9.39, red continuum 8.82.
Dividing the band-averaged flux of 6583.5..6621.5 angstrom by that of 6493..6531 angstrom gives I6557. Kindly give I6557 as 1.0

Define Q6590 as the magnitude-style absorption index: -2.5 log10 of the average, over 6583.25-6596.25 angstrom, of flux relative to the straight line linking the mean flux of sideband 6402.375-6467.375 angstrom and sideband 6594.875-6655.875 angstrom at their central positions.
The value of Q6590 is 0.00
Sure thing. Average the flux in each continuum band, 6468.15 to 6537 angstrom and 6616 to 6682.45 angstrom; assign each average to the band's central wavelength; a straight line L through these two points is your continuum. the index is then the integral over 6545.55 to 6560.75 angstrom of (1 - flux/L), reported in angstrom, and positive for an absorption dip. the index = 0.7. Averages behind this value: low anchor 9.15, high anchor 8.95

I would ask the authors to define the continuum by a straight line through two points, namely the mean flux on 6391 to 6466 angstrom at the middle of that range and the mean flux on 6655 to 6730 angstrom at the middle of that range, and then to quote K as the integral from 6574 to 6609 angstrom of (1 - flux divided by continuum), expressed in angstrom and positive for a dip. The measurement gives 0.44 angstrom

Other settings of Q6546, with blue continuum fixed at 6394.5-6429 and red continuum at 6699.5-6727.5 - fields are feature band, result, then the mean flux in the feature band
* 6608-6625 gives -0.4 angstrom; 9.16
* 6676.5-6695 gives -0.5 angstrom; 9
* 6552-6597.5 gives 3.2 angstrom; 8.42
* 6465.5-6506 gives 0.4 angstrom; 9.23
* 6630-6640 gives -0.1 angstrom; 8.99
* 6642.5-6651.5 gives -0.1 angstrom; 8.98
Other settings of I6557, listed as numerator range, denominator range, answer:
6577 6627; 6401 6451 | 0.96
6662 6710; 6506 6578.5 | 1.02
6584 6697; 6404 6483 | 0.95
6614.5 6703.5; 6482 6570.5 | 1.02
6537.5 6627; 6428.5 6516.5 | 0.94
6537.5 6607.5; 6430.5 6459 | 0.93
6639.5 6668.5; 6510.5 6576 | 1.02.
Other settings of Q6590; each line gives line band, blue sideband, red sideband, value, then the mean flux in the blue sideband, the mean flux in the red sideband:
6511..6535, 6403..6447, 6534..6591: -0.04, 9.41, 8.52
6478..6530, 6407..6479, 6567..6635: 0.01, 9.39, 8.92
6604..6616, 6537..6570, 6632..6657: 0.00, 8.28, 8.98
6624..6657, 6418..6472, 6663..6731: -0.01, 9.41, 8.77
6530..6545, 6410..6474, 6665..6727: 0.03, 9.4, 8.77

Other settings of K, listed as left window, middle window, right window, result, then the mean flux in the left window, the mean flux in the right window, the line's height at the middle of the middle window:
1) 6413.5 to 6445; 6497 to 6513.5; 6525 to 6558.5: -0.1 angstrom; 9.47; 8.82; 9.03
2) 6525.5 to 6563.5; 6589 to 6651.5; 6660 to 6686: -2.1 angstrom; 8.54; 8.82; 8.71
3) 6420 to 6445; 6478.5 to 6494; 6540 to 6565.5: -0.9 angstrom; 9.46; 8.18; 8.88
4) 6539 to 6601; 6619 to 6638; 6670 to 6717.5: -0.9 angstrom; 8.56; 8.81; 8.68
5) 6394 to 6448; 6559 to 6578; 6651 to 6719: 2.4 angstrom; 9.41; 8.81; 9.07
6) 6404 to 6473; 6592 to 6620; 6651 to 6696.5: 0.3 angstrom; 9.41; 8.88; 9.03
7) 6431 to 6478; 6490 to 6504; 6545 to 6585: 0.0 angstrom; 9.31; 8.32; 8.93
